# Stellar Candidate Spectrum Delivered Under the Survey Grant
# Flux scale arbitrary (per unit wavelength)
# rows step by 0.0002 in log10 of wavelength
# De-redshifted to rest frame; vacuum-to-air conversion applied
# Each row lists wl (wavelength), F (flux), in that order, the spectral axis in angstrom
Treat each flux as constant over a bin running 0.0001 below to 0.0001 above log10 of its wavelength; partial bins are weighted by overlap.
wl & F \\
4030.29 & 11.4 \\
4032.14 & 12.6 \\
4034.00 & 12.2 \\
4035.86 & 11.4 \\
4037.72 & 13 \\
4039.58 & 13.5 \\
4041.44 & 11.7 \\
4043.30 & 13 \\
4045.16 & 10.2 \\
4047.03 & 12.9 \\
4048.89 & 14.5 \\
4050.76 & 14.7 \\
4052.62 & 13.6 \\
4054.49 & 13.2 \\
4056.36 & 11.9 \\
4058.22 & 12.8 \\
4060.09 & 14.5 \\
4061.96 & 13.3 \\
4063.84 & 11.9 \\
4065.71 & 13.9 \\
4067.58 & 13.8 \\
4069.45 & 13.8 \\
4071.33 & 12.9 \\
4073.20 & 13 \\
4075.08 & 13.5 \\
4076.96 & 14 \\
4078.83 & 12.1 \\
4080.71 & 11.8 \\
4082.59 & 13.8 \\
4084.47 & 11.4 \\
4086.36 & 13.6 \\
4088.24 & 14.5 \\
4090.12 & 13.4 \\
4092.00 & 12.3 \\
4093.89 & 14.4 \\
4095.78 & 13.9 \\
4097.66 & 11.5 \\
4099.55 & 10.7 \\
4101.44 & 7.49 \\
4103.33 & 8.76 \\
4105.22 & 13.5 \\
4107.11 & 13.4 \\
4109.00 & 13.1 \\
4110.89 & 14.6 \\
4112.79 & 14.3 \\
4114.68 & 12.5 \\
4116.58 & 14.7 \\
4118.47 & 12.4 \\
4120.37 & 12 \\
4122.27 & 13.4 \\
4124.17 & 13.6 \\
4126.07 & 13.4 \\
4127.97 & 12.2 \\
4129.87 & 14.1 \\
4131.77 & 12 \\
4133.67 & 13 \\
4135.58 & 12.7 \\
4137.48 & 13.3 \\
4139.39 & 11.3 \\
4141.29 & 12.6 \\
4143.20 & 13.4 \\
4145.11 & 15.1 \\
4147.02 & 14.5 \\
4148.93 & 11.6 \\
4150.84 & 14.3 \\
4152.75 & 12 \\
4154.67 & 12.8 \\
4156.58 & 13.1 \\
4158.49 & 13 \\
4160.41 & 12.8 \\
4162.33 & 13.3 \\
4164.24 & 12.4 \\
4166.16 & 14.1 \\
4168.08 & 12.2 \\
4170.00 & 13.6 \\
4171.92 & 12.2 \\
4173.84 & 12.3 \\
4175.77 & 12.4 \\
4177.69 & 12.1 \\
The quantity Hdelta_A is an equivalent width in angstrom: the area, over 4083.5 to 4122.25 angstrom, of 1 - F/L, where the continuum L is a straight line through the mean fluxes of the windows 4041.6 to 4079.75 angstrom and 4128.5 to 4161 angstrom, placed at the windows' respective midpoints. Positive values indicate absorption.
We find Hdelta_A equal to 1.32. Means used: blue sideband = 13.1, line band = 12.6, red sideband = 13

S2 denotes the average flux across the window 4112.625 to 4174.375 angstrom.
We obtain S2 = 13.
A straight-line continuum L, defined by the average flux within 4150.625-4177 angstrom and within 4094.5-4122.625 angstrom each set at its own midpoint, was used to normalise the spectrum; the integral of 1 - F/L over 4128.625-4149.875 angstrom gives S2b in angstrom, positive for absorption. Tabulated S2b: -0.7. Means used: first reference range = 12.4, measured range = 13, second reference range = 12.8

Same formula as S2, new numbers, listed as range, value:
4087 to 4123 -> 12.7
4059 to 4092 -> 13.2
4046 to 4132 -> 13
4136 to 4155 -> 13.1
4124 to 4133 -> 13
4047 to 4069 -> 13.5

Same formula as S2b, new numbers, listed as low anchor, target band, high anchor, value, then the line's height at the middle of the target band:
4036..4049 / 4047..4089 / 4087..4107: -3.3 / 12.3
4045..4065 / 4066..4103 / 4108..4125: 1.6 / 13.3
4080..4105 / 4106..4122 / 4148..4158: -1.3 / 12.4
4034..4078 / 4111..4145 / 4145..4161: 0.1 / 13.1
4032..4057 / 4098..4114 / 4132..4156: 1.2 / 12.9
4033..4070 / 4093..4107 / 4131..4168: 1.5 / 13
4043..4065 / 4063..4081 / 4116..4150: -0.1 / 13.1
